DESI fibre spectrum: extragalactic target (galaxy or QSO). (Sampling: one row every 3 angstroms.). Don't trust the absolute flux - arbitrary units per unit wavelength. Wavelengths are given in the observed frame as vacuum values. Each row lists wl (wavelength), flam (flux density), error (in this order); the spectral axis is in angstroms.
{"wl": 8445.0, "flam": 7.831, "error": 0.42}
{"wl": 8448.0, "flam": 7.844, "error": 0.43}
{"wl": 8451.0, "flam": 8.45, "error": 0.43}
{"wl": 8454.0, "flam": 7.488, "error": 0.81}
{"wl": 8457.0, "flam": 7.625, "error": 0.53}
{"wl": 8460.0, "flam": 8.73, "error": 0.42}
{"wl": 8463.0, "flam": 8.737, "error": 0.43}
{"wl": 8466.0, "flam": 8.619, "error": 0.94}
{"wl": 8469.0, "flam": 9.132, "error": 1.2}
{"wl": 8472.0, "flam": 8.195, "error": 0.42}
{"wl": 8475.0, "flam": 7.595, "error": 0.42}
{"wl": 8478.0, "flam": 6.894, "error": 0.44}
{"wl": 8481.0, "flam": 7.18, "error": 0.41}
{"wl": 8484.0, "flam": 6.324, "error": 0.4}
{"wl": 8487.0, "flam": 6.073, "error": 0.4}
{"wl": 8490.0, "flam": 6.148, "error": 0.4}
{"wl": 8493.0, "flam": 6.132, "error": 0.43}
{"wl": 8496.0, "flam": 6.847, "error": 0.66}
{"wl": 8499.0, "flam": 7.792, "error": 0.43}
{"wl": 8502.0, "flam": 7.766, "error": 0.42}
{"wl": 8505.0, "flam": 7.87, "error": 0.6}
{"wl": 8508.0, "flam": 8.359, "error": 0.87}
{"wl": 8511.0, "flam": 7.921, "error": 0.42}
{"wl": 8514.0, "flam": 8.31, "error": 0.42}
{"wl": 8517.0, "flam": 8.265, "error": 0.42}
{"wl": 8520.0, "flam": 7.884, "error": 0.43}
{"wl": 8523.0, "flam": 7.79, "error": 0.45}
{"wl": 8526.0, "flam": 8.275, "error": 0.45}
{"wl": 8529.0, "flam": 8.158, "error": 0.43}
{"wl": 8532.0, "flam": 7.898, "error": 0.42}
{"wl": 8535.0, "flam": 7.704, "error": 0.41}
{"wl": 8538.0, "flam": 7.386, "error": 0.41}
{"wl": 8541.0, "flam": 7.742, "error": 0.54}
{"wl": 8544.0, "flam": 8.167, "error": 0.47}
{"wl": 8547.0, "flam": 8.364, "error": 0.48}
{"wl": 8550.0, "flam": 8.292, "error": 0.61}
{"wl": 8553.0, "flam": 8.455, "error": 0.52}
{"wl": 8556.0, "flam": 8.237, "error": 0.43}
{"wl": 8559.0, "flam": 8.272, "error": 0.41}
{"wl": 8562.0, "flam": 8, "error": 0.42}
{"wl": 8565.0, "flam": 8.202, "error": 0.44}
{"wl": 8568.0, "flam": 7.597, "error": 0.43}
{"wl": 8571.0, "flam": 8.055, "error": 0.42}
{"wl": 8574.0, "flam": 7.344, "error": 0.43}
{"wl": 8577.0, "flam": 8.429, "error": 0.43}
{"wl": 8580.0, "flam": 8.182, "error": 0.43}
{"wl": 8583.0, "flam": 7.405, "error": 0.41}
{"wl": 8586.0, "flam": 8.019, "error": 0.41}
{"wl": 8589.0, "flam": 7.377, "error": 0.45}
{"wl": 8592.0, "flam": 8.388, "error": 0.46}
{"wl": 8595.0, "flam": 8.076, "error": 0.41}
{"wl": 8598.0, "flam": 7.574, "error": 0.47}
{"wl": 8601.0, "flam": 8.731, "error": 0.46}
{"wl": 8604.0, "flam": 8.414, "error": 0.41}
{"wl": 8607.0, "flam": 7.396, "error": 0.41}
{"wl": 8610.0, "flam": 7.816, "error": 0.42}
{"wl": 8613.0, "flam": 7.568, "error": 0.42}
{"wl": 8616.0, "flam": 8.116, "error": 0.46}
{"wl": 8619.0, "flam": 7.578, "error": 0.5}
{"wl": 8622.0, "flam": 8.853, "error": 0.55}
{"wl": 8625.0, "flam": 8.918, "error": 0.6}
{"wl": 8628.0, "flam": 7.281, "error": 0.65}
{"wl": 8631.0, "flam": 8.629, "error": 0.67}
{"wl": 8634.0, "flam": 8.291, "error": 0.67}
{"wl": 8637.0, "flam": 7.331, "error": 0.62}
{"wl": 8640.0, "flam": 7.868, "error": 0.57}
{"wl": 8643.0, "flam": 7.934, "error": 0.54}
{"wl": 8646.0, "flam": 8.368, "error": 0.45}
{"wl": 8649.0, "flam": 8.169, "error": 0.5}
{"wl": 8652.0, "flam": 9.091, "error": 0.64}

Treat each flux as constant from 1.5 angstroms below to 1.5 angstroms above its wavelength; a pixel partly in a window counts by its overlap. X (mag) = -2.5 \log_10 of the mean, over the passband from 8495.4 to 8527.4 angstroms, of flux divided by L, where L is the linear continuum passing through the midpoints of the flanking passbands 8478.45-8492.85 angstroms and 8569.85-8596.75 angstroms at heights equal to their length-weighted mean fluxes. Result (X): -0.165 mag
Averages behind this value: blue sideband 6.44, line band 7.95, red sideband 7.91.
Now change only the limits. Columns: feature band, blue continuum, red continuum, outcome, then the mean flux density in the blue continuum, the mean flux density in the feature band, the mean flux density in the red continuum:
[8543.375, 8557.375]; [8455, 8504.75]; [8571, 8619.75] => -0.08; 7.5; 8.31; 7.91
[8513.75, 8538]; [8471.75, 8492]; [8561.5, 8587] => -0.09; 6.82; 7.98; 7.91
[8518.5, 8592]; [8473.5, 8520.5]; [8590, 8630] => -0.04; 7.32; 7.98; 8.05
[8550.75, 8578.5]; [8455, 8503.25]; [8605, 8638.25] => -0.04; 7.49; 8.07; 7.99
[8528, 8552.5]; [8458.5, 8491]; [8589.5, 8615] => -0.02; 7.62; 7.98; 7.97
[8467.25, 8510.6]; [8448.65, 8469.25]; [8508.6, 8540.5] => 0.12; 8.33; 7.33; 7.96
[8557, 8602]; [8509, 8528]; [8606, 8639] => 0.01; 8.08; 7.97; 7.99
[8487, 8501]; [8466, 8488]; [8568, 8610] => 0.13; 7.46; 6.7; 7.94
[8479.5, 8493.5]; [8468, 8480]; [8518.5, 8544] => 0.23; 7.87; 6.39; 7.87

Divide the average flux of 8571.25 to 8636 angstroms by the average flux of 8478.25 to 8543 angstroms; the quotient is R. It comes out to 1.07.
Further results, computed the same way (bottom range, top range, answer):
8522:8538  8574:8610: 1.01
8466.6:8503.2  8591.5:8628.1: 1.12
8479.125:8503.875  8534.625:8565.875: 1.19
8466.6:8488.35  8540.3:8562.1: 1.11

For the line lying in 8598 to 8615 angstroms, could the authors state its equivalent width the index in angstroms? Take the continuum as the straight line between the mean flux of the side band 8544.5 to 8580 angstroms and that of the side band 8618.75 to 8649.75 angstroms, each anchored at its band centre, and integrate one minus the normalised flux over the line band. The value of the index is 0.4 angstroms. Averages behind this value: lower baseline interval 8.12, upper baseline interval 8.13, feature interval 7.95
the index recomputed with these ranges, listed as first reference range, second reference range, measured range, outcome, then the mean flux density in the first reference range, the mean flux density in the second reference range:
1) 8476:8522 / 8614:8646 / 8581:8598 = 0.0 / 7.33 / 8.09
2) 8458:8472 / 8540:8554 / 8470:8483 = 1.7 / 8.7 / 8.21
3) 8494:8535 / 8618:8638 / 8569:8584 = 0.3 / 7.9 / 8.16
